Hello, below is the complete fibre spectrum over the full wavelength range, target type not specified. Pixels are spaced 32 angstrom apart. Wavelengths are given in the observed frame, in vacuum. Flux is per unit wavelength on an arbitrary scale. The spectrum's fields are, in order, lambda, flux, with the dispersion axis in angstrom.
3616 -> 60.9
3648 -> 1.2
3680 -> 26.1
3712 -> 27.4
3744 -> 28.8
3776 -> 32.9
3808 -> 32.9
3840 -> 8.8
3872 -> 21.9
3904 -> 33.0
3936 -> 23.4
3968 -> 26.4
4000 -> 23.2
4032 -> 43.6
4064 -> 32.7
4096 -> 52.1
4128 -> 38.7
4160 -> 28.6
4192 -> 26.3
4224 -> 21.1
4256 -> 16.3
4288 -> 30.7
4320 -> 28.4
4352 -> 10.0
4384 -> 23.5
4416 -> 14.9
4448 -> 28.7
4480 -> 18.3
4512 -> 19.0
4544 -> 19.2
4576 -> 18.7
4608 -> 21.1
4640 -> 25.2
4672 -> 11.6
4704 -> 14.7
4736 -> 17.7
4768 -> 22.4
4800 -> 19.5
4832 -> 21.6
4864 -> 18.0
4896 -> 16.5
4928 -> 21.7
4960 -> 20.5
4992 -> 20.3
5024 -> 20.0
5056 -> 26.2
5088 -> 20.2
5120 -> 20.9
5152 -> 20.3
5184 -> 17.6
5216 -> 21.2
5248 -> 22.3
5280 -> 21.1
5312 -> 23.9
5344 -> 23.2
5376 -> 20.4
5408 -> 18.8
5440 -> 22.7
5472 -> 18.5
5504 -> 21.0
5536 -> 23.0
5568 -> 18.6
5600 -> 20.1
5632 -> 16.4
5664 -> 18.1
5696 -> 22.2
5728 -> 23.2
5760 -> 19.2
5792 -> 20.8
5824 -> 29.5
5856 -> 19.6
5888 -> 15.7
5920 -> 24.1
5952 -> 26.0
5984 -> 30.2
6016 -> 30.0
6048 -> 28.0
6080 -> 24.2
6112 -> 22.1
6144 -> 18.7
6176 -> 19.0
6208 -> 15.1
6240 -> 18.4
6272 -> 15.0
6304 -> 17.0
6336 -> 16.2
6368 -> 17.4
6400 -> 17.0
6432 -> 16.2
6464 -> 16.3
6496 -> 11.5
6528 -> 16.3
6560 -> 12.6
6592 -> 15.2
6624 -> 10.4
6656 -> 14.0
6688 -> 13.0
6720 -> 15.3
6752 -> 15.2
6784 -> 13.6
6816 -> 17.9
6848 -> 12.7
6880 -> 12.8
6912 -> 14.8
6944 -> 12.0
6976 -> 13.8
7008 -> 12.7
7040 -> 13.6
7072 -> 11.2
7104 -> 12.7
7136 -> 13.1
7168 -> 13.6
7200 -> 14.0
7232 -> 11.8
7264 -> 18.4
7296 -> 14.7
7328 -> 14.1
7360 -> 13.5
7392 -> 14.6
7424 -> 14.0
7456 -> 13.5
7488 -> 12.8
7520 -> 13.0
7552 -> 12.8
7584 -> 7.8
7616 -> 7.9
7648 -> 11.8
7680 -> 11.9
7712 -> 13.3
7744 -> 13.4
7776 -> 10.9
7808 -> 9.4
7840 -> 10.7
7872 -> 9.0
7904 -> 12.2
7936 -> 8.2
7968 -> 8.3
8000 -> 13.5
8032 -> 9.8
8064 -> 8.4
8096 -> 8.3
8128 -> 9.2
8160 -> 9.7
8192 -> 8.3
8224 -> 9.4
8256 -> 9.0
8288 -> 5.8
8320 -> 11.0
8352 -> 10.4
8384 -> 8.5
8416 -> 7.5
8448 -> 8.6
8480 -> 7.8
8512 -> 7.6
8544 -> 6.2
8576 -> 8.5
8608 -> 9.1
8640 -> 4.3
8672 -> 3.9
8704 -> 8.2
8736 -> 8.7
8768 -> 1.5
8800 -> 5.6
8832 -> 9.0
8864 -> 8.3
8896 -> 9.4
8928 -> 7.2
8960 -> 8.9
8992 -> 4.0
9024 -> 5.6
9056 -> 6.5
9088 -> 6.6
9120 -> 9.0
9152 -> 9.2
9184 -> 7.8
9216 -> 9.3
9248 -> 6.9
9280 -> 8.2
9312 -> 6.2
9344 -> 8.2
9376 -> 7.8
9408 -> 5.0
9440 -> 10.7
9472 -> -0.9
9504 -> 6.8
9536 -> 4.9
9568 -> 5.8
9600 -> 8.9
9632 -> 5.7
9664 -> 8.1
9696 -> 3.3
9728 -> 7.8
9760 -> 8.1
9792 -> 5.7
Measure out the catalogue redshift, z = 1.15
